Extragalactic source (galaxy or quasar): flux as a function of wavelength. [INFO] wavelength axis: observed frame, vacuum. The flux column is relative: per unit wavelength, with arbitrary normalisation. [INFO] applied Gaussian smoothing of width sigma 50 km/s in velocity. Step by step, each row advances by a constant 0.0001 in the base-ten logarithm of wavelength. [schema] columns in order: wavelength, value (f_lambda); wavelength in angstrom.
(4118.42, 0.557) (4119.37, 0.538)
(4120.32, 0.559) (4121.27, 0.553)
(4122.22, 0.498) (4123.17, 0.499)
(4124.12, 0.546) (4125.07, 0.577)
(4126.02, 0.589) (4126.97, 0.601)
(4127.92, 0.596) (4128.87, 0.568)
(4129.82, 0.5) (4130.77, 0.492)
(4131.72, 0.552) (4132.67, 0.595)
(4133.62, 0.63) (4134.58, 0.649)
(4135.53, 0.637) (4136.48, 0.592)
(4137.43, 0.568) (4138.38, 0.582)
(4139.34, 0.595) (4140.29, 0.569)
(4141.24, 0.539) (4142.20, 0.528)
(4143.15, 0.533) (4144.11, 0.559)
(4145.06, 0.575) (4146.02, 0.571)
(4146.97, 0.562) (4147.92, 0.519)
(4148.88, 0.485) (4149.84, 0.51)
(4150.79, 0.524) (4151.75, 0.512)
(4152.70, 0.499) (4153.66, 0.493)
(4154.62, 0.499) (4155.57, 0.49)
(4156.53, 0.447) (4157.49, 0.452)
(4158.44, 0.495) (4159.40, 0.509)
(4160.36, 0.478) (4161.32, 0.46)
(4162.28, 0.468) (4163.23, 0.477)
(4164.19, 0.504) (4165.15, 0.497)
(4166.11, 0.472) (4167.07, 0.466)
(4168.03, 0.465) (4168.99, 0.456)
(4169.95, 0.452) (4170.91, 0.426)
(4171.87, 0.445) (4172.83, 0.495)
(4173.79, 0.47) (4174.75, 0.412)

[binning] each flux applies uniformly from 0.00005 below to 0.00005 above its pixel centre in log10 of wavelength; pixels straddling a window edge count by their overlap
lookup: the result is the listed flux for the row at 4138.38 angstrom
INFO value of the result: 0.582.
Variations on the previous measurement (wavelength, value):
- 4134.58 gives 0.649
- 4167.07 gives 0.466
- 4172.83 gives 0.495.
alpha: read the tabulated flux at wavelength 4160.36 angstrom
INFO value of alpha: 0.478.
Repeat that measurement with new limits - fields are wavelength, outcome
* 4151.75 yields 0.512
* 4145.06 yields 0.575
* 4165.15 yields 0.497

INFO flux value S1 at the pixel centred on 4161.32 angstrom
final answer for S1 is 0.46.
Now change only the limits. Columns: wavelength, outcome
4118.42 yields 0.557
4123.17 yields 0.499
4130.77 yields 0.492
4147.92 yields 0.519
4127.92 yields 0.596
